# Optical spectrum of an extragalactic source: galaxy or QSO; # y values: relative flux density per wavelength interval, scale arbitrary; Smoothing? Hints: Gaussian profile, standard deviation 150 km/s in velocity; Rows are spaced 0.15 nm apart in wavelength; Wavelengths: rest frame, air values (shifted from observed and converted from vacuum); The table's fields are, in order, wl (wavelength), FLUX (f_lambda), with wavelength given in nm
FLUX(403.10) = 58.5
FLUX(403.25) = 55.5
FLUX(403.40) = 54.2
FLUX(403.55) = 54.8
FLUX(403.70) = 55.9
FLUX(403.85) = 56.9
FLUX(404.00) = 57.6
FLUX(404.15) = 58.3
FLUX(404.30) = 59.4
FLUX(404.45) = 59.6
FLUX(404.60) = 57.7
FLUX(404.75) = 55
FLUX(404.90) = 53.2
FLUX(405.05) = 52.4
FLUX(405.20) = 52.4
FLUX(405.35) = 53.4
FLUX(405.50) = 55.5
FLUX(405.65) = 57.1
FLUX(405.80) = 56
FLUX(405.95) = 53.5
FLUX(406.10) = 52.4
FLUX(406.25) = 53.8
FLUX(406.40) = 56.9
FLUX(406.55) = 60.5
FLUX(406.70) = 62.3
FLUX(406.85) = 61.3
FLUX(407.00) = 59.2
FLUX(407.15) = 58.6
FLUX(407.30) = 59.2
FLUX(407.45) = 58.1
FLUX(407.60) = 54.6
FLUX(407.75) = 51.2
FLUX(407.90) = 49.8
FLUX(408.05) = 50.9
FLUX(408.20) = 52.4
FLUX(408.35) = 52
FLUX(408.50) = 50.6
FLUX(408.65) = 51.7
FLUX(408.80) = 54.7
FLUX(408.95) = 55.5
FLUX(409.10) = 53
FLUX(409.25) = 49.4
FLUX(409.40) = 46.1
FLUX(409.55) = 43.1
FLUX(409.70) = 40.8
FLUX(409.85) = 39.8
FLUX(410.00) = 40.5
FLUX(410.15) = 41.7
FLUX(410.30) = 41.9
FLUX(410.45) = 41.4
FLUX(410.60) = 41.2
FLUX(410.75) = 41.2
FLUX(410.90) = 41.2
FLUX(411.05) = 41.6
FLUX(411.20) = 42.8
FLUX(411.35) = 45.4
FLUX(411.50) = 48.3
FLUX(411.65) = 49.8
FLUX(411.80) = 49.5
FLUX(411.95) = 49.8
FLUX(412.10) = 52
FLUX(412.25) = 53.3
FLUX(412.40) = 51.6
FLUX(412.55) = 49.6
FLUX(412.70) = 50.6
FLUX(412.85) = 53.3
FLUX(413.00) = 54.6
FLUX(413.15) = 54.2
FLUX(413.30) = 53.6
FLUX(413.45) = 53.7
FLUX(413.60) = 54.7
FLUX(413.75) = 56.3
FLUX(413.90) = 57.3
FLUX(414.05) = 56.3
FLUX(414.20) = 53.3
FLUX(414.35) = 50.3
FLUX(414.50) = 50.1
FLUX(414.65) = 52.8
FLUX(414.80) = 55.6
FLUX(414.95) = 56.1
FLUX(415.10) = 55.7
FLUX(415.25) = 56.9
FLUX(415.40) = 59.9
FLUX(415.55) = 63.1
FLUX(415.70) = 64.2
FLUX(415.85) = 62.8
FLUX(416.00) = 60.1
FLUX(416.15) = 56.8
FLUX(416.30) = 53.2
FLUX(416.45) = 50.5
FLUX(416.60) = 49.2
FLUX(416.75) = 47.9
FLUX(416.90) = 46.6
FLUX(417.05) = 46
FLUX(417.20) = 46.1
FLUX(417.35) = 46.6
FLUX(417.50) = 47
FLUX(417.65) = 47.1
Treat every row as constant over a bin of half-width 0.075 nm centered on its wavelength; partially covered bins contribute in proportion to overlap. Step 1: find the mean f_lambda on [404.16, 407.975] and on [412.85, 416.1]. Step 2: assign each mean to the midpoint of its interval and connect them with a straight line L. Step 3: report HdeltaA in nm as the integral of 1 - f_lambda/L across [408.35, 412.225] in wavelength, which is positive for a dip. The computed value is 0.68 nm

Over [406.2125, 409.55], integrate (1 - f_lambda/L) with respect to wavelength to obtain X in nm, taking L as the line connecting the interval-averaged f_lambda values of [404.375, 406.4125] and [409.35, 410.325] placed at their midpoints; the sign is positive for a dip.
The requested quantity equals -0.474 nm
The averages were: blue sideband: 54.9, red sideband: 41.9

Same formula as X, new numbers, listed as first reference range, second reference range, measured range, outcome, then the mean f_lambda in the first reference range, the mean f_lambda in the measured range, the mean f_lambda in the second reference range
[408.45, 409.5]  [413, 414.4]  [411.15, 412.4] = 0.096 nm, 51.4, 49.1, 54.5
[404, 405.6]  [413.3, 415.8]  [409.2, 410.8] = 0.387 nm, 55.8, 42.4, 56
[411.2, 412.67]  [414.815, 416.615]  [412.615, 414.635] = -0.020 nm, 49.6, 53.7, 57.6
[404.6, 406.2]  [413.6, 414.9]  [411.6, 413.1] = 0.073 nm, 54.3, 51.5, 54.1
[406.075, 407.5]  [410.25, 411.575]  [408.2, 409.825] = 0.018 nm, 58.4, 49.5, 42.8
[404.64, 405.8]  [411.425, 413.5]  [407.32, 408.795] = 0.016 nm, 54.4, 52.7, 51.7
